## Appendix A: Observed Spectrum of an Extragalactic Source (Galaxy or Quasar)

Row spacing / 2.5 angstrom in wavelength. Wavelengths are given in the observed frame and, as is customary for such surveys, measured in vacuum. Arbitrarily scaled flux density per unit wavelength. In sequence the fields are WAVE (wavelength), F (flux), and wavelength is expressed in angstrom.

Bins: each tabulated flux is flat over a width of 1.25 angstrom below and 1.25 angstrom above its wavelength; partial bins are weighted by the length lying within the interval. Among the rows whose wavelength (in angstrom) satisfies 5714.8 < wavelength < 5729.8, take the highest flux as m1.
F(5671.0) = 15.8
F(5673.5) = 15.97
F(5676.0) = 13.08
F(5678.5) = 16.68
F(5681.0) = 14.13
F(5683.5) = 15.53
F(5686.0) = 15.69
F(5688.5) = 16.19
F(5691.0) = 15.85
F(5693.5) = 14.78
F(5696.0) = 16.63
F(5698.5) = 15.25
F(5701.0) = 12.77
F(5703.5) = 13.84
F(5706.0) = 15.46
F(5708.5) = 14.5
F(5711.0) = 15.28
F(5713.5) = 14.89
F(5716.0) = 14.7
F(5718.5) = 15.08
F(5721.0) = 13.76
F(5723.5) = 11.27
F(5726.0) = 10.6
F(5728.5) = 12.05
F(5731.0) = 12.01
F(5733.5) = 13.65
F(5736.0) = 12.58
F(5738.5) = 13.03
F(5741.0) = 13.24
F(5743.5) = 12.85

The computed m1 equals 15.08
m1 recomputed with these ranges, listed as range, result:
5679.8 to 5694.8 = 16.19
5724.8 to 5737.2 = 13.65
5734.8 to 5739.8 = 13.03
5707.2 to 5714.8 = 15.28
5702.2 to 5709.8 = 15.46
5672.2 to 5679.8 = 16.68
